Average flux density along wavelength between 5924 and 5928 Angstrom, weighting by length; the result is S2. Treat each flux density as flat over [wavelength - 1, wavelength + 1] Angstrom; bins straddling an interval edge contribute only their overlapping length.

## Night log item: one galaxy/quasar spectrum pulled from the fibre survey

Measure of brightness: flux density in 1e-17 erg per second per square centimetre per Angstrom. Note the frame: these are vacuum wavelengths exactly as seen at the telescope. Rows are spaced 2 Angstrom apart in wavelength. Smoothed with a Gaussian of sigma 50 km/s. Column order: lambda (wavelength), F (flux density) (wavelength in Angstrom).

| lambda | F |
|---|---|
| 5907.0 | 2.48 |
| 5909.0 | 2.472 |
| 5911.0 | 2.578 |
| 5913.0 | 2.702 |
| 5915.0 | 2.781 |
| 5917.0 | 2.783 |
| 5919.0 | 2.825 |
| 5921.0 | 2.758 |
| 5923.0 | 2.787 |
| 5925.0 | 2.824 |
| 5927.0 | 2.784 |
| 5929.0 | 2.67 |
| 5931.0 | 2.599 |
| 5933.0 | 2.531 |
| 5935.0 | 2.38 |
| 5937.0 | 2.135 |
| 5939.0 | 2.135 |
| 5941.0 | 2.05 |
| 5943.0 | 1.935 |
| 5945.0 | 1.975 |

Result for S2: 2.8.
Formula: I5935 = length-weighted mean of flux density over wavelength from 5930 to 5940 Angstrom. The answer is 2.36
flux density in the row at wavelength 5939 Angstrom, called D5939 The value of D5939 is 2.135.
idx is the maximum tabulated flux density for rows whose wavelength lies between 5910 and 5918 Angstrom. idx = 2.783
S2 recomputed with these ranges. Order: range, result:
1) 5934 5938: 2.26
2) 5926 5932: 2.68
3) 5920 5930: 2.76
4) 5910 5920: 2.73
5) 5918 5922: 2.79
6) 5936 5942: 2.11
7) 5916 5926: 2.8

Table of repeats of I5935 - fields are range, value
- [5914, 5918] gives 2.78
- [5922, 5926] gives 2.81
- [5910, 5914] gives 2.64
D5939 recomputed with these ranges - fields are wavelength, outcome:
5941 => 2.05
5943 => 1.935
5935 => 2.38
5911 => 2.578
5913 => 2.702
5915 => 2.781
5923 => 2.787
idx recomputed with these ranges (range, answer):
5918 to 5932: 2.825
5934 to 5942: 2.38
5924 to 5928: 2.824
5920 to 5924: 2.787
